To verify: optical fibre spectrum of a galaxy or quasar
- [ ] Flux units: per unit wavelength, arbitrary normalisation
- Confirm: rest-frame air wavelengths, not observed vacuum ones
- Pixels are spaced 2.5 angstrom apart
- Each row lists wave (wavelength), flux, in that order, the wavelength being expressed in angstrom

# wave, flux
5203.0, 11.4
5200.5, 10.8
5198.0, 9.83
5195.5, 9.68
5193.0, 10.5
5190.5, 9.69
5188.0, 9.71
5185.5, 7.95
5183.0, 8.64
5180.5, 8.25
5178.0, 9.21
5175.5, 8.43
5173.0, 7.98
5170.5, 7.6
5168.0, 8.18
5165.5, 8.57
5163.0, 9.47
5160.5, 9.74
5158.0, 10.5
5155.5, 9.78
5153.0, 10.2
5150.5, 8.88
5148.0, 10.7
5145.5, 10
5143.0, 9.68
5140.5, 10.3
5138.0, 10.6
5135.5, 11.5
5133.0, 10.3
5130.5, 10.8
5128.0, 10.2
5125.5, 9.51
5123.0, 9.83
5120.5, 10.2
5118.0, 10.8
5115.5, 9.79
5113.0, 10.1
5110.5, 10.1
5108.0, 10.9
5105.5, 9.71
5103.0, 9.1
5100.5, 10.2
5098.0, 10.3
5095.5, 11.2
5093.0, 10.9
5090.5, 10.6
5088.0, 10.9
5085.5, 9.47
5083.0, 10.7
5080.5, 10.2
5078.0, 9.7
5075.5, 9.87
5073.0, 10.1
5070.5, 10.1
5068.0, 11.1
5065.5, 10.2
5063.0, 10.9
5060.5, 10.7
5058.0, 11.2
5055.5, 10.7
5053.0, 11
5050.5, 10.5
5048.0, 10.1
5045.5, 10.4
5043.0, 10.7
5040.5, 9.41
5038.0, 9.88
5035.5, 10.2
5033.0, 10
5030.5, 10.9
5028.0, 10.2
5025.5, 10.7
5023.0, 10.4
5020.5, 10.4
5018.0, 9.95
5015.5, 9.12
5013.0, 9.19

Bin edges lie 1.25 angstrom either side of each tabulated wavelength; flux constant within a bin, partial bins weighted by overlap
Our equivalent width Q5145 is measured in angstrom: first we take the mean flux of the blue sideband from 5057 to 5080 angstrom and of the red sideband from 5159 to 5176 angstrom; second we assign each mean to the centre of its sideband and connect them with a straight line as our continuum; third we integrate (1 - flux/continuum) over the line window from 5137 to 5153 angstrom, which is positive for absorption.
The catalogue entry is -1.8 angstrom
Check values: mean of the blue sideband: 10.4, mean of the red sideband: 8.6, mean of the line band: 10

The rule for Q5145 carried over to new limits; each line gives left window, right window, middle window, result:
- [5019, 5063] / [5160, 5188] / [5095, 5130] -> -2.6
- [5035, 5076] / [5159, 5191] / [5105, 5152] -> -4.2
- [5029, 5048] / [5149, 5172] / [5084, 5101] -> -1.3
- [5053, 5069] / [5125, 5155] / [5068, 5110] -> 1.3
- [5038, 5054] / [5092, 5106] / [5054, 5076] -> -0.6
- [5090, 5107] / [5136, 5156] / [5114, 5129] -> 0.2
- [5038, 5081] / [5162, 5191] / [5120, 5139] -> -2.1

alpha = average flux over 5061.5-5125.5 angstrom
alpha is 10.3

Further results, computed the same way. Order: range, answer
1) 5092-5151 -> 10.2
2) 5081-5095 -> 10.5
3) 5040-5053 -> 10.3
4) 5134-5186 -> 9.37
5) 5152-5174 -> 9.11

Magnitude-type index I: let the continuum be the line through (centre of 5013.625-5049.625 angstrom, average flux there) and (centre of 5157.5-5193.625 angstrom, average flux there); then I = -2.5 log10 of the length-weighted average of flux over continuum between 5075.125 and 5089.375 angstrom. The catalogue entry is -0.05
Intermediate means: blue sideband 10.2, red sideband 8.9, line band 10.2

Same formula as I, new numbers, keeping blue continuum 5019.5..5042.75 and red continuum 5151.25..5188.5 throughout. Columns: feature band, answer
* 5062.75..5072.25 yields -0.06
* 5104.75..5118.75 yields -0.08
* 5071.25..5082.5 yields -0.02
